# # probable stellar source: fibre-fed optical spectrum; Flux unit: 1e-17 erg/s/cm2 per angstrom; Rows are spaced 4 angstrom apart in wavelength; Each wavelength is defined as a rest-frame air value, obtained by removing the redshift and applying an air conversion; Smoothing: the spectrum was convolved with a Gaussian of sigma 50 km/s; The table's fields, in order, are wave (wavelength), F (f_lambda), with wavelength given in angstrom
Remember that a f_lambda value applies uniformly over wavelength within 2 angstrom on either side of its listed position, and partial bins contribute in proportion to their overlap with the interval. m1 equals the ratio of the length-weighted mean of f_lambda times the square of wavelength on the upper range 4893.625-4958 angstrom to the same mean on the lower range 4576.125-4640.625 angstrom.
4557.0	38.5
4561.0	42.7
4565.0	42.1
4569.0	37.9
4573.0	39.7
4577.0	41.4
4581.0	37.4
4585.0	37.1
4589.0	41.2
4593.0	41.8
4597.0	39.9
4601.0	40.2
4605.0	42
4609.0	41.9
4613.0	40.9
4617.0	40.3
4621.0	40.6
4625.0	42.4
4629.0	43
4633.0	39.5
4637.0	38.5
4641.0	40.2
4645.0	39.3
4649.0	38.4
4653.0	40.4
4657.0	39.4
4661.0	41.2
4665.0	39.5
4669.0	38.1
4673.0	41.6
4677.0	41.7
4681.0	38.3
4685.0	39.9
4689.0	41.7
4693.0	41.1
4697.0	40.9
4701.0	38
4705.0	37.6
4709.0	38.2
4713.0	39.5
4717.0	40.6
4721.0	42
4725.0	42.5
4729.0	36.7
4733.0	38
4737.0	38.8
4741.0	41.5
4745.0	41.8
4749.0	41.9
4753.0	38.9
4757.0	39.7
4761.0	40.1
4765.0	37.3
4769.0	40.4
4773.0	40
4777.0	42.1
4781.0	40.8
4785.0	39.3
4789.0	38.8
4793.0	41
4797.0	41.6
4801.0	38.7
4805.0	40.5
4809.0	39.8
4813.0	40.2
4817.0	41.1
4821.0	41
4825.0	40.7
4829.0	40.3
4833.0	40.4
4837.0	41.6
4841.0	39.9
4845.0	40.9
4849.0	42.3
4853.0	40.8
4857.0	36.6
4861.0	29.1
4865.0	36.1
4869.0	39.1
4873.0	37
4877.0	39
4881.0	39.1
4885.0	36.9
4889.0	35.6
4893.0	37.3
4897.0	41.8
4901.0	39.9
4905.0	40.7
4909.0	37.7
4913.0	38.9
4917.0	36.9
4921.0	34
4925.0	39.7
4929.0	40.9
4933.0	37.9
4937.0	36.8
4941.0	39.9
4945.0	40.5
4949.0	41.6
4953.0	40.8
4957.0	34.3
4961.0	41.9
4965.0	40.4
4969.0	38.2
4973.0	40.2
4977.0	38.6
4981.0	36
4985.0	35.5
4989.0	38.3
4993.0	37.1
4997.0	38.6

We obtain 1.10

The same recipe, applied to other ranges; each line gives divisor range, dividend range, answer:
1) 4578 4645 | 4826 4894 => 1.06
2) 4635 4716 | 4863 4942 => 1.06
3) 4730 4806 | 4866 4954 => 1.03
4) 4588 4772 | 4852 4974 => 1.05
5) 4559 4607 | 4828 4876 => 1.08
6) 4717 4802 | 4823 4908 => 1.01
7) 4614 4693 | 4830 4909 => 1.05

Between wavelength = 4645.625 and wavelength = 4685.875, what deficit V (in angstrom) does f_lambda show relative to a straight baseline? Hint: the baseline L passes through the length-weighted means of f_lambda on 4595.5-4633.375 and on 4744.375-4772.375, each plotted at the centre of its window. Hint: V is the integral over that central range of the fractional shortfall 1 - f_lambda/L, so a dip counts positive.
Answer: 0.9 angstrom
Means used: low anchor 41.2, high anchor 39.9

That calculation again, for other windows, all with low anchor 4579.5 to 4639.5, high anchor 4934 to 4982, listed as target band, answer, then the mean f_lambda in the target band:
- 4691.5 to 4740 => 0.7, 39.5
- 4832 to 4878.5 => 1.2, 38.5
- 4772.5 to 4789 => -0.2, 40.4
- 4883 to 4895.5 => 0.8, 36.8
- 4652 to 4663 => 0.0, 40.3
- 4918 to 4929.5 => 0.4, 37.7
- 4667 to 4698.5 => -0.2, 40.4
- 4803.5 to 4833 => -0.6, 40.5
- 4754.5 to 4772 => 0.2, 39.4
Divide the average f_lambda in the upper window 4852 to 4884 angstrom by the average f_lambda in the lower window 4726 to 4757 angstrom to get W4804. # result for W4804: 0.9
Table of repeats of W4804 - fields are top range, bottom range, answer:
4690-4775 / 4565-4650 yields 0.99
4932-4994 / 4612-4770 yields 0.97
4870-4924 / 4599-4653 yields 0.94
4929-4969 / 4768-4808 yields 0.98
